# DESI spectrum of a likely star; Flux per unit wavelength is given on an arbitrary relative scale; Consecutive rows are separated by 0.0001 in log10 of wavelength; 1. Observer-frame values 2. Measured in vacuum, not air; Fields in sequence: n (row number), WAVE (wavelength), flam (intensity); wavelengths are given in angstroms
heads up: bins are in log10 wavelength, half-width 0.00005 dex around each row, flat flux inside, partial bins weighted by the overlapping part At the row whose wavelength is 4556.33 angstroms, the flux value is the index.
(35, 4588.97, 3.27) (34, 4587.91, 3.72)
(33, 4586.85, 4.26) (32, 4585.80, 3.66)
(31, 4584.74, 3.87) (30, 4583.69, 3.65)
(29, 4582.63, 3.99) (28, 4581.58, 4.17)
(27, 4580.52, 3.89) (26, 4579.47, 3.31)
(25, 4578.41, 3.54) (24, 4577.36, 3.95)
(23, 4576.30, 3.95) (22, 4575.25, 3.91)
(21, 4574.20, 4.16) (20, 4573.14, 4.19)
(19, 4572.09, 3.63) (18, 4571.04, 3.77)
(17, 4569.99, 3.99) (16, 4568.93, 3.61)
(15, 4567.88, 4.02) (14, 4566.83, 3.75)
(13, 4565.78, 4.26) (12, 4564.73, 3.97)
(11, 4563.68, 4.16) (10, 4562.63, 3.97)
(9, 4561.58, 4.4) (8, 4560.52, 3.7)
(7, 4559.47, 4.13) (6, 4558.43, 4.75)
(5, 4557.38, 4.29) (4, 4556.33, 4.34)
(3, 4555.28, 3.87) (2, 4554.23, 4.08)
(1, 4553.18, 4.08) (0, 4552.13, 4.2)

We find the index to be 4.34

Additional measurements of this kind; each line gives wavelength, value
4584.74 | 3.87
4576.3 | 3.95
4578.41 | 3.54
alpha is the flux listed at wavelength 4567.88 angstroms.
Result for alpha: 4.02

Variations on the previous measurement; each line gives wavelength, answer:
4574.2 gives 4.16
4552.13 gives 4.2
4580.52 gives 3.89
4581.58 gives 4.17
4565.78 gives 4.26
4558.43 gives 4.75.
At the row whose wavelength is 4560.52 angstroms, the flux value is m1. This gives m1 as 3.7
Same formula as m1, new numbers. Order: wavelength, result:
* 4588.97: 3.27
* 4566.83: 3.75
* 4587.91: 3.72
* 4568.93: 3.61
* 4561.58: 4.4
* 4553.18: 4.08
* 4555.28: 3.87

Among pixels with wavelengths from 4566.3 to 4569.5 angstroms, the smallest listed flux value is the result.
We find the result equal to 3.61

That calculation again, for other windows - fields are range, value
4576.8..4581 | 3.31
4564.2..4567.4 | 3.75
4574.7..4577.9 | 3.91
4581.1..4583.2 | 3.99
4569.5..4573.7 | 3.63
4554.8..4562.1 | 3.7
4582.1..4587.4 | 3.65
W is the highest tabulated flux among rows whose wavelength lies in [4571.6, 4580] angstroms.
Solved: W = 4.19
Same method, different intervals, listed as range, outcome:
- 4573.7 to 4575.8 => 4.16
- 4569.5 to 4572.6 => 3.99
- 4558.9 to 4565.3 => 4.4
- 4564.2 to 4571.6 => 4.26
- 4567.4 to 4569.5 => 4.02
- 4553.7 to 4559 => 4.75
